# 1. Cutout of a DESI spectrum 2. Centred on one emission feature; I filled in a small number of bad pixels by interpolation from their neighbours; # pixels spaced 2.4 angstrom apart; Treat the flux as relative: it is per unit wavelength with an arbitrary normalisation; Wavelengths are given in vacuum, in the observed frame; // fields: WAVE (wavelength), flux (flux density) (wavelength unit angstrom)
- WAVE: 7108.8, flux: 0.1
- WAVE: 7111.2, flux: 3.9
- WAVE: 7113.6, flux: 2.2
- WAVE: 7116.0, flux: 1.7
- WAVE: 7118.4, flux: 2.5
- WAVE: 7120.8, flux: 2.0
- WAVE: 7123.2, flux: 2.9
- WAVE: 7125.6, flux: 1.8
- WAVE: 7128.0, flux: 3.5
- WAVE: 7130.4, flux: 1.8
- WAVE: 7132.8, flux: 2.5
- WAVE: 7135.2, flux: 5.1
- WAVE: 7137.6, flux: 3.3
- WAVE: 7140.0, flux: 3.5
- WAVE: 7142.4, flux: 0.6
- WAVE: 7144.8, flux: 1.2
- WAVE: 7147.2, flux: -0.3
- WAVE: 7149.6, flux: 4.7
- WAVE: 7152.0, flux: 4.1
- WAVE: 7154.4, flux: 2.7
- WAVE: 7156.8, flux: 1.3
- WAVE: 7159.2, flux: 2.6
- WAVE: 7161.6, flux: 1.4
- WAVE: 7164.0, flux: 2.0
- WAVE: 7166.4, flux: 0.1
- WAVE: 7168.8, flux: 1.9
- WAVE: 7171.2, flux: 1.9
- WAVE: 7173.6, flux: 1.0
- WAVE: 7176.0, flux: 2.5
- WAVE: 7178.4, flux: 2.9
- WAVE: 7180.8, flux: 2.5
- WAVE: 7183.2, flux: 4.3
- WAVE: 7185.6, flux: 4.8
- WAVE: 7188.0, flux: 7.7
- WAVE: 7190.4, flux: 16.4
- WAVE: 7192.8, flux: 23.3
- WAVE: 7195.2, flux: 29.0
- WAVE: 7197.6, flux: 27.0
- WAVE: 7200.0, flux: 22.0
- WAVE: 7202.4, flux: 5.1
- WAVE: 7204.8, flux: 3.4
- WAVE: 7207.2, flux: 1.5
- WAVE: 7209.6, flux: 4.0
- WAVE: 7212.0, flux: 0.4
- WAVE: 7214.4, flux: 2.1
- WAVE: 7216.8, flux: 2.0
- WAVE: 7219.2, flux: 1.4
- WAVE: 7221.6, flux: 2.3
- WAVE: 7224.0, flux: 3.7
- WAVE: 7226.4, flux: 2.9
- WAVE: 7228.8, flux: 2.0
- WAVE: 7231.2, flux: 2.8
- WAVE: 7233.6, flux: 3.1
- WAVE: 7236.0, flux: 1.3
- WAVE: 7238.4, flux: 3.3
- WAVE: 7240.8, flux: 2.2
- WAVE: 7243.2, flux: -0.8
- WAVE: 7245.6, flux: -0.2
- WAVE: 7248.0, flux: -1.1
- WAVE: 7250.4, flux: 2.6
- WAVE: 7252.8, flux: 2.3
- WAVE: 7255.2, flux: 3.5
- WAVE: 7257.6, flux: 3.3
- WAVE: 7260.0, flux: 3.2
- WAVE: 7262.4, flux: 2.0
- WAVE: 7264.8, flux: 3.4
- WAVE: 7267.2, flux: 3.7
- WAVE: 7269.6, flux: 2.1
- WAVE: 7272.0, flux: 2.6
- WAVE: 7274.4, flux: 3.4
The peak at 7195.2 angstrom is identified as [O II] 3727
